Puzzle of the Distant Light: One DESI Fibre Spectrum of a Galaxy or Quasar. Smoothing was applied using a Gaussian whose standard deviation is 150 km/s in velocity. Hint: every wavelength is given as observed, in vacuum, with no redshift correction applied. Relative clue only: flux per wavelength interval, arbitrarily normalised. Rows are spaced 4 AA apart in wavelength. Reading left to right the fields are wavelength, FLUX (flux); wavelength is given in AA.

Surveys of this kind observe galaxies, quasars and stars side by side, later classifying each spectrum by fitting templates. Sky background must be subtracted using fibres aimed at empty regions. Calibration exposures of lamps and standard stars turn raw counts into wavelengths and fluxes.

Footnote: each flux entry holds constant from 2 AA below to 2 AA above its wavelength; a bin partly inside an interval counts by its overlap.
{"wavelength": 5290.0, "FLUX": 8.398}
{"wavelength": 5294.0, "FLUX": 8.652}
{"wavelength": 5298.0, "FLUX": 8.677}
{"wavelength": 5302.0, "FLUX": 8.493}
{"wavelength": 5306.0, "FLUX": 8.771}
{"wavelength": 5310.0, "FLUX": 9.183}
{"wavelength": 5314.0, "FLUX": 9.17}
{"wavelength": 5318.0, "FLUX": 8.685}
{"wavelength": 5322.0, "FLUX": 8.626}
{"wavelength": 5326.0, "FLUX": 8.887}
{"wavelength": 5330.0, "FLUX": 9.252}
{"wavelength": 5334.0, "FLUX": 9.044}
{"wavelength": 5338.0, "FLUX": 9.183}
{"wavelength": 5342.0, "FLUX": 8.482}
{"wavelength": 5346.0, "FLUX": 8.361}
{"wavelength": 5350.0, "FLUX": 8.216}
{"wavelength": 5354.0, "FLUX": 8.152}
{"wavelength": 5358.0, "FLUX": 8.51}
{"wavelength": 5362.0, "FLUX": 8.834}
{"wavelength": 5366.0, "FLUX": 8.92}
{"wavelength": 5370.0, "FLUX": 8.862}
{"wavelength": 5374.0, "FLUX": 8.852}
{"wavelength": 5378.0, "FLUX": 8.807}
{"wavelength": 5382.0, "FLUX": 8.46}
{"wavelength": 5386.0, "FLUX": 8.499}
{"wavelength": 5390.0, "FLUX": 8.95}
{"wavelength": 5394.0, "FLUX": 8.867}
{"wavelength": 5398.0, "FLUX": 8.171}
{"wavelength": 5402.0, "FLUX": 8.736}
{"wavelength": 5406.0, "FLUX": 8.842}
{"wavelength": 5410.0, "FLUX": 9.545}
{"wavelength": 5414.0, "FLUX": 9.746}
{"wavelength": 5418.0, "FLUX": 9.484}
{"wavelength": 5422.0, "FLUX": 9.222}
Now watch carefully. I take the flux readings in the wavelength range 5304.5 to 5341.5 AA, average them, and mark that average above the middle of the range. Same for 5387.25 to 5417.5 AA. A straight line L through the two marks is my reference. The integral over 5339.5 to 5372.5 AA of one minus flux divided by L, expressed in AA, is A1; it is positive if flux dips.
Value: 1.5 AA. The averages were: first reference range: 8.96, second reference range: 8.99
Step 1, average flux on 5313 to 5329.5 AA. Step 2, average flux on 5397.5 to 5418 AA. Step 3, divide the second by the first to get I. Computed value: 1.03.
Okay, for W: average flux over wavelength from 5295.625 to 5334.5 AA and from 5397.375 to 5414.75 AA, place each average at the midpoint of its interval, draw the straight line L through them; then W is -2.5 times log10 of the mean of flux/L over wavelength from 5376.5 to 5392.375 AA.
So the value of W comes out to 0.04 mag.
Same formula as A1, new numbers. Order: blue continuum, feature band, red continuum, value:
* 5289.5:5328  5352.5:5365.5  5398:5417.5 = 0.6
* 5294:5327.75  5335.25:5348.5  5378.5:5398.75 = 0.1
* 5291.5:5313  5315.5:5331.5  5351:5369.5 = -0.3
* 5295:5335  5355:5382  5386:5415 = 0.5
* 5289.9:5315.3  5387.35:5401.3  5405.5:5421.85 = 1.0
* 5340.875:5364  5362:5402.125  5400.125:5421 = 0.6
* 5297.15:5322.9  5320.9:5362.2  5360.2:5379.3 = 0.7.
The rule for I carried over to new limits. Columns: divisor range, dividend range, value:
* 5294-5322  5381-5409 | 0.99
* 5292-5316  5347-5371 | 0.97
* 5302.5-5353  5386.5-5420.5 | 1.03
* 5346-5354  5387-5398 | 1.06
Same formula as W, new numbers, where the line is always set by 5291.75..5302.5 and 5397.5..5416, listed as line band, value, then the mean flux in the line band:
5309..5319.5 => -0.040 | 9.01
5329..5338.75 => -0.045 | 9.15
